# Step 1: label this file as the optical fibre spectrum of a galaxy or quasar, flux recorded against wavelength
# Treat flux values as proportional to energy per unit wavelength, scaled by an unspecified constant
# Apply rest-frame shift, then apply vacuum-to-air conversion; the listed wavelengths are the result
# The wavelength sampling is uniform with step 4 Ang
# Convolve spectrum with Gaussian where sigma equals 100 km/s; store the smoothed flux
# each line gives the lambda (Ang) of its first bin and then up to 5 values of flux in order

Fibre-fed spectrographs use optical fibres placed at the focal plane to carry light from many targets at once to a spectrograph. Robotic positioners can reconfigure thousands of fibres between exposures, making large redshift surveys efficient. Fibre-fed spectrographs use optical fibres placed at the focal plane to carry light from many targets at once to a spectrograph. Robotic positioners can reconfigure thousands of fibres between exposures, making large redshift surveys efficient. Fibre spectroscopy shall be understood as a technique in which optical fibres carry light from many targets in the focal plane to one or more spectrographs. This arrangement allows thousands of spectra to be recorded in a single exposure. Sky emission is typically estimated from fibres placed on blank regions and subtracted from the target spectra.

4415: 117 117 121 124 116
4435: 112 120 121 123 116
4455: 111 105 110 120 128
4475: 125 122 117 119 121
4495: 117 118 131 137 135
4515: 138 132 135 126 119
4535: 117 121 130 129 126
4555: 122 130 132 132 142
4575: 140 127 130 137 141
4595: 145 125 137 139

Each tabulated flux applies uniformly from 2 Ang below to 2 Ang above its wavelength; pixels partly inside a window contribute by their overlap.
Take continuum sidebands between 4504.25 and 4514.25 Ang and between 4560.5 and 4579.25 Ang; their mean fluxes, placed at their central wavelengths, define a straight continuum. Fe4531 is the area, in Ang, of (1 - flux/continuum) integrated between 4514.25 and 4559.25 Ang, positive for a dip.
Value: 3.0 Ang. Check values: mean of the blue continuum 136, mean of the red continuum 135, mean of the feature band 127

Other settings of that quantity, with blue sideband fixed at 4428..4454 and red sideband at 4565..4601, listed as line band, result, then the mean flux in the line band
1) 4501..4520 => -1.2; 135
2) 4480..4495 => 0.6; 119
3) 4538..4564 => 0.9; 127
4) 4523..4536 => 0.6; 123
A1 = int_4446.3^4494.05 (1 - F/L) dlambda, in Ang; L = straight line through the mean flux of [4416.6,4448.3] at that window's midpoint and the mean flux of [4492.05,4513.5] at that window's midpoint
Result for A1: 2.2 Ang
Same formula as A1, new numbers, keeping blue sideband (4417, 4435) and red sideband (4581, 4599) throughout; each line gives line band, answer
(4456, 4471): 1.1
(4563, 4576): -0.2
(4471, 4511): 0.6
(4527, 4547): 1.2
